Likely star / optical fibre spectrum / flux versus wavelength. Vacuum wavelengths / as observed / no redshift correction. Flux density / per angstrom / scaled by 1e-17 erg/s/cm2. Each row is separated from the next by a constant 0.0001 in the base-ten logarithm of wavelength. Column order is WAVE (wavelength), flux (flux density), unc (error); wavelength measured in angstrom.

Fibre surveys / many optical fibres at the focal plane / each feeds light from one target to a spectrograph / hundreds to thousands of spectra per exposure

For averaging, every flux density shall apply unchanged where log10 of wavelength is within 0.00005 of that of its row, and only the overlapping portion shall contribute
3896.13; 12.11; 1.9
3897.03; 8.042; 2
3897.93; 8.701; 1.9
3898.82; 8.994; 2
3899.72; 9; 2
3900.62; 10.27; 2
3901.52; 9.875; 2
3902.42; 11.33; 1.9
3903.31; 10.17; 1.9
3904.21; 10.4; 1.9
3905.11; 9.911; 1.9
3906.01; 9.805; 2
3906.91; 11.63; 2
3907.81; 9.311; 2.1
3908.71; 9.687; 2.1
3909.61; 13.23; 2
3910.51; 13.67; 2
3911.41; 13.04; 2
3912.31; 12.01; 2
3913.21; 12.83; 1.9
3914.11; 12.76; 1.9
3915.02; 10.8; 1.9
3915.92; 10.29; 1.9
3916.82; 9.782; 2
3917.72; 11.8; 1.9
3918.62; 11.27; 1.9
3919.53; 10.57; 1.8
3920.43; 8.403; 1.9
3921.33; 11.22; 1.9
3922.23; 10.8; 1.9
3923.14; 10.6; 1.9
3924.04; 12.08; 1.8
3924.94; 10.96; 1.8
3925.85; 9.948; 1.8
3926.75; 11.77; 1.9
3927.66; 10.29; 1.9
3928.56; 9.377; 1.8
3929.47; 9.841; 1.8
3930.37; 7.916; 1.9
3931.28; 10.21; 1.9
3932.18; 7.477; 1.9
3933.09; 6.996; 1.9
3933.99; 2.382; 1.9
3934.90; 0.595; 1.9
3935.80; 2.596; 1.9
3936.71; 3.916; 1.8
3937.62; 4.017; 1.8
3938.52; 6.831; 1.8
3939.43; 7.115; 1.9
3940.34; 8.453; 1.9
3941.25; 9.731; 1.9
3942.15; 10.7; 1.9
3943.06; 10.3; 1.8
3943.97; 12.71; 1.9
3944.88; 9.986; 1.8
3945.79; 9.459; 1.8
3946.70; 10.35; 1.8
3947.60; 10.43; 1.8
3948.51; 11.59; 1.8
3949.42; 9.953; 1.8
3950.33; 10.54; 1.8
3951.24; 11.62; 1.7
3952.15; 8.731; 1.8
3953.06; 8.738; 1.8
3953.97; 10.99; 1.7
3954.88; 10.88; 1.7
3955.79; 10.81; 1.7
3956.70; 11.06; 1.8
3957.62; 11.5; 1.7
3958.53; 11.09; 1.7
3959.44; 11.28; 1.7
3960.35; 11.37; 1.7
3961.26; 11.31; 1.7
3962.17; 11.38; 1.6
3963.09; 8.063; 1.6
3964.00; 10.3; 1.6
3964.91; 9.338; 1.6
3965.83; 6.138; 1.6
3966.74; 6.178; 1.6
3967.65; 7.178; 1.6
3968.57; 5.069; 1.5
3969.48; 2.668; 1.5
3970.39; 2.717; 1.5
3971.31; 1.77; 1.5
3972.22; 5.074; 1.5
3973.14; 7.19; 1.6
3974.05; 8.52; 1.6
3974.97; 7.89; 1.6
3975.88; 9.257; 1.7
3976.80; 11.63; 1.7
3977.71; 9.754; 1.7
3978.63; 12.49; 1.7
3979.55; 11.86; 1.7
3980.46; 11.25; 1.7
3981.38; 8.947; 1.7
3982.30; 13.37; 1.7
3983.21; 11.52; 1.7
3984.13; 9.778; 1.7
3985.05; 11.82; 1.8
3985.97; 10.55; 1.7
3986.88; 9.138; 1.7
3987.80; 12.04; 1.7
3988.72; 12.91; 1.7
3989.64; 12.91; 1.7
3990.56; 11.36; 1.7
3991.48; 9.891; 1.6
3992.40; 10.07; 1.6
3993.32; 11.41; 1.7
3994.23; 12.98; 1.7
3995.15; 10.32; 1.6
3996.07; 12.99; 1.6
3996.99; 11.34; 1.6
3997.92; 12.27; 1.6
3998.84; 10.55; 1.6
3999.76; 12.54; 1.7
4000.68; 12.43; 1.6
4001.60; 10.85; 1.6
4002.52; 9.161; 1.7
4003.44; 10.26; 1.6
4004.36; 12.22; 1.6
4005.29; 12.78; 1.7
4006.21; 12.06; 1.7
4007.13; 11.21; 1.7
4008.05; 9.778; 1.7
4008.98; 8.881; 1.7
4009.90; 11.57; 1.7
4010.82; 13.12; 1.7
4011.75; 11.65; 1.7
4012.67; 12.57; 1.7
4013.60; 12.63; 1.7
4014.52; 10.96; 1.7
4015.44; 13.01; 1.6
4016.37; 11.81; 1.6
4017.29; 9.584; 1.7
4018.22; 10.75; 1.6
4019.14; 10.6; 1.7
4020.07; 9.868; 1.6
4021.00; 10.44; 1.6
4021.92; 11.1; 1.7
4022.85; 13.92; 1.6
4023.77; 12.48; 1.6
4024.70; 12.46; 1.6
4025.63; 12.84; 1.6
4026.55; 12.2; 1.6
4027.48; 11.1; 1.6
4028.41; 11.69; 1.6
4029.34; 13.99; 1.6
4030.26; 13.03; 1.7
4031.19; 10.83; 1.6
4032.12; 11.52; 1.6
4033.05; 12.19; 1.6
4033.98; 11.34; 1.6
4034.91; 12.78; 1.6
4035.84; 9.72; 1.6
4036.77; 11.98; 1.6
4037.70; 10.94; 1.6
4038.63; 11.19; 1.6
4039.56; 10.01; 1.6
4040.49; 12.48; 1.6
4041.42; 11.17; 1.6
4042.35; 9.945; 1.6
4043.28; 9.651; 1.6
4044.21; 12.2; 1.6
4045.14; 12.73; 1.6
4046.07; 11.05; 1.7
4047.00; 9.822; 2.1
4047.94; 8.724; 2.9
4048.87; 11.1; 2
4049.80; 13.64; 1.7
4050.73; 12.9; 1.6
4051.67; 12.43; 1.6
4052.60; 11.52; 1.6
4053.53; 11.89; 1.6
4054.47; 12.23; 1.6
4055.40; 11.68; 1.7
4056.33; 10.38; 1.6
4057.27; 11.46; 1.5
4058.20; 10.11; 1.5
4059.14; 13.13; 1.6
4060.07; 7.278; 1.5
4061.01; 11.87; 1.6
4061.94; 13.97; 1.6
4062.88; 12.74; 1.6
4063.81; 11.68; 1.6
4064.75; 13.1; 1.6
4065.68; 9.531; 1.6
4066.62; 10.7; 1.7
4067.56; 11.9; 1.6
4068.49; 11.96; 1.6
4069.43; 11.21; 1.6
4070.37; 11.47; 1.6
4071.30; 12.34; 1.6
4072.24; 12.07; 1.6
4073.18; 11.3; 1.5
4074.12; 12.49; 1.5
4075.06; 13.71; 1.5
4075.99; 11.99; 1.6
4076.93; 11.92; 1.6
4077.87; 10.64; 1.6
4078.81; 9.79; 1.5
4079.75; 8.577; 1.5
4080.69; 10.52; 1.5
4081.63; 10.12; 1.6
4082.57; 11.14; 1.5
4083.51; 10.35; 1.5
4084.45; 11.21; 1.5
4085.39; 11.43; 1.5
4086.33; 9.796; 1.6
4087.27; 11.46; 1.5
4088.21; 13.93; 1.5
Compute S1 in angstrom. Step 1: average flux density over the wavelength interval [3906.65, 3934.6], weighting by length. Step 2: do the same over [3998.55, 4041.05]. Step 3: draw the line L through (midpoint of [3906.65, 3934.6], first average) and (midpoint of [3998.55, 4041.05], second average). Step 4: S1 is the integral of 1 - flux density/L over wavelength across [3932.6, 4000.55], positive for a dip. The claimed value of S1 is 9.7 angstrom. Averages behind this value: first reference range 10.4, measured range 9.38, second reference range 11.5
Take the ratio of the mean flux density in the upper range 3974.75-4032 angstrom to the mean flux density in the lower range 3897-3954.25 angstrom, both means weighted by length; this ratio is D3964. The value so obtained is 1.18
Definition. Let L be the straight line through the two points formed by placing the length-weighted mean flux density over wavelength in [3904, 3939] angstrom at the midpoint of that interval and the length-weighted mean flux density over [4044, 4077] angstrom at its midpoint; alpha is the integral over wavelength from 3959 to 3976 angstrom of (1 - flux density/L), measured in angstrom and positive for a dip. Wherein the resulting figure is 4.6 angstrom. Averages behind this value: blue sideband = 9.5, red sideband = 11.7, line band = 7.47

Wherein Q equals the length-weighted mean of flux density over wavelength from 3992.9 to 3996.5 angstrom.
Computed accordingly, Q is 12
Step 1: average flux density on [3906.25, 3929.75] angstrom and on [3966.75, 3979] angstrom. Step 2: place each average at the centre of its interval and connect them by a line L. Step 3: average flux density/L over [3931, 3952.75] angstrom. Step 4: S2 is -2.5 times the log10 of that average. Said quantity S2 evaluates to 0.12 mag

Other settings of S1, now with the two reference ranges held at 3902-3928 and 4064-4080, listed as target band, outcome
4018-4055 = -0.56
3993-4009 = -0.15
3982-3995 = -0.12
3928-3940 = 5.34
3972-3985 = 1.37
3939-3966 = 2.21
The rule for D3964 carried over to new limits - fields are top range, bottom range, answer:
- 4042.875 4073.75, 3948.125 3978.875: 1.29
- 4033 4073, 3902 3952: 1.18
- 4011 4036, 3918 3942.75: 1.40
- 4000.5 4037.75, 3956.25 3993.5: 1.22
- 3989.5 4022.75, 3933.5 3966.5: 1.25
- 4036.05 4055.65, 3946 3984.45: 1.22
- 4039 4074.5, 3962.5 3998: 1.21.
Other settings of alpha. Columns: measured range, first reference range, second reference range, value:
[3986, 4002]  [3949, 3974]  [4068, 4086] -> -3.7 angstrom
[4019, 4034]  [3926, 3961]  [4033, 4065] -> -1.3 angstrom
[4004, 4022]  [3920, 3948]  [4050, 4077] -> -1.3 angstrom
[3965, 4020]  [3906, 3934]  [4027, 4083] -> 4.1 angstrom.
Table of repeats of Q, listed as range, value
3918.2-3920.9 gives 10.1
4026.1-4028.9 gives 11.6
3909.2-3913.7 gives 13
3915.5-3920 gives 10.7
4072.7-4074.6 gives 11.9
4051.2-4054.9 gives 12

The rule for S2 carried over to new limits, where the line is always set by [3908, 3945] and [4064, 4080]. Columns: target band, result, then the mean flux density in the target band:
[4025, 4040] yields -0.07 mag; 11.7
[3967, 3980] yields 0.35 mag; 7.34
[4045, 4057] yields -0.03 mag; 11.5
